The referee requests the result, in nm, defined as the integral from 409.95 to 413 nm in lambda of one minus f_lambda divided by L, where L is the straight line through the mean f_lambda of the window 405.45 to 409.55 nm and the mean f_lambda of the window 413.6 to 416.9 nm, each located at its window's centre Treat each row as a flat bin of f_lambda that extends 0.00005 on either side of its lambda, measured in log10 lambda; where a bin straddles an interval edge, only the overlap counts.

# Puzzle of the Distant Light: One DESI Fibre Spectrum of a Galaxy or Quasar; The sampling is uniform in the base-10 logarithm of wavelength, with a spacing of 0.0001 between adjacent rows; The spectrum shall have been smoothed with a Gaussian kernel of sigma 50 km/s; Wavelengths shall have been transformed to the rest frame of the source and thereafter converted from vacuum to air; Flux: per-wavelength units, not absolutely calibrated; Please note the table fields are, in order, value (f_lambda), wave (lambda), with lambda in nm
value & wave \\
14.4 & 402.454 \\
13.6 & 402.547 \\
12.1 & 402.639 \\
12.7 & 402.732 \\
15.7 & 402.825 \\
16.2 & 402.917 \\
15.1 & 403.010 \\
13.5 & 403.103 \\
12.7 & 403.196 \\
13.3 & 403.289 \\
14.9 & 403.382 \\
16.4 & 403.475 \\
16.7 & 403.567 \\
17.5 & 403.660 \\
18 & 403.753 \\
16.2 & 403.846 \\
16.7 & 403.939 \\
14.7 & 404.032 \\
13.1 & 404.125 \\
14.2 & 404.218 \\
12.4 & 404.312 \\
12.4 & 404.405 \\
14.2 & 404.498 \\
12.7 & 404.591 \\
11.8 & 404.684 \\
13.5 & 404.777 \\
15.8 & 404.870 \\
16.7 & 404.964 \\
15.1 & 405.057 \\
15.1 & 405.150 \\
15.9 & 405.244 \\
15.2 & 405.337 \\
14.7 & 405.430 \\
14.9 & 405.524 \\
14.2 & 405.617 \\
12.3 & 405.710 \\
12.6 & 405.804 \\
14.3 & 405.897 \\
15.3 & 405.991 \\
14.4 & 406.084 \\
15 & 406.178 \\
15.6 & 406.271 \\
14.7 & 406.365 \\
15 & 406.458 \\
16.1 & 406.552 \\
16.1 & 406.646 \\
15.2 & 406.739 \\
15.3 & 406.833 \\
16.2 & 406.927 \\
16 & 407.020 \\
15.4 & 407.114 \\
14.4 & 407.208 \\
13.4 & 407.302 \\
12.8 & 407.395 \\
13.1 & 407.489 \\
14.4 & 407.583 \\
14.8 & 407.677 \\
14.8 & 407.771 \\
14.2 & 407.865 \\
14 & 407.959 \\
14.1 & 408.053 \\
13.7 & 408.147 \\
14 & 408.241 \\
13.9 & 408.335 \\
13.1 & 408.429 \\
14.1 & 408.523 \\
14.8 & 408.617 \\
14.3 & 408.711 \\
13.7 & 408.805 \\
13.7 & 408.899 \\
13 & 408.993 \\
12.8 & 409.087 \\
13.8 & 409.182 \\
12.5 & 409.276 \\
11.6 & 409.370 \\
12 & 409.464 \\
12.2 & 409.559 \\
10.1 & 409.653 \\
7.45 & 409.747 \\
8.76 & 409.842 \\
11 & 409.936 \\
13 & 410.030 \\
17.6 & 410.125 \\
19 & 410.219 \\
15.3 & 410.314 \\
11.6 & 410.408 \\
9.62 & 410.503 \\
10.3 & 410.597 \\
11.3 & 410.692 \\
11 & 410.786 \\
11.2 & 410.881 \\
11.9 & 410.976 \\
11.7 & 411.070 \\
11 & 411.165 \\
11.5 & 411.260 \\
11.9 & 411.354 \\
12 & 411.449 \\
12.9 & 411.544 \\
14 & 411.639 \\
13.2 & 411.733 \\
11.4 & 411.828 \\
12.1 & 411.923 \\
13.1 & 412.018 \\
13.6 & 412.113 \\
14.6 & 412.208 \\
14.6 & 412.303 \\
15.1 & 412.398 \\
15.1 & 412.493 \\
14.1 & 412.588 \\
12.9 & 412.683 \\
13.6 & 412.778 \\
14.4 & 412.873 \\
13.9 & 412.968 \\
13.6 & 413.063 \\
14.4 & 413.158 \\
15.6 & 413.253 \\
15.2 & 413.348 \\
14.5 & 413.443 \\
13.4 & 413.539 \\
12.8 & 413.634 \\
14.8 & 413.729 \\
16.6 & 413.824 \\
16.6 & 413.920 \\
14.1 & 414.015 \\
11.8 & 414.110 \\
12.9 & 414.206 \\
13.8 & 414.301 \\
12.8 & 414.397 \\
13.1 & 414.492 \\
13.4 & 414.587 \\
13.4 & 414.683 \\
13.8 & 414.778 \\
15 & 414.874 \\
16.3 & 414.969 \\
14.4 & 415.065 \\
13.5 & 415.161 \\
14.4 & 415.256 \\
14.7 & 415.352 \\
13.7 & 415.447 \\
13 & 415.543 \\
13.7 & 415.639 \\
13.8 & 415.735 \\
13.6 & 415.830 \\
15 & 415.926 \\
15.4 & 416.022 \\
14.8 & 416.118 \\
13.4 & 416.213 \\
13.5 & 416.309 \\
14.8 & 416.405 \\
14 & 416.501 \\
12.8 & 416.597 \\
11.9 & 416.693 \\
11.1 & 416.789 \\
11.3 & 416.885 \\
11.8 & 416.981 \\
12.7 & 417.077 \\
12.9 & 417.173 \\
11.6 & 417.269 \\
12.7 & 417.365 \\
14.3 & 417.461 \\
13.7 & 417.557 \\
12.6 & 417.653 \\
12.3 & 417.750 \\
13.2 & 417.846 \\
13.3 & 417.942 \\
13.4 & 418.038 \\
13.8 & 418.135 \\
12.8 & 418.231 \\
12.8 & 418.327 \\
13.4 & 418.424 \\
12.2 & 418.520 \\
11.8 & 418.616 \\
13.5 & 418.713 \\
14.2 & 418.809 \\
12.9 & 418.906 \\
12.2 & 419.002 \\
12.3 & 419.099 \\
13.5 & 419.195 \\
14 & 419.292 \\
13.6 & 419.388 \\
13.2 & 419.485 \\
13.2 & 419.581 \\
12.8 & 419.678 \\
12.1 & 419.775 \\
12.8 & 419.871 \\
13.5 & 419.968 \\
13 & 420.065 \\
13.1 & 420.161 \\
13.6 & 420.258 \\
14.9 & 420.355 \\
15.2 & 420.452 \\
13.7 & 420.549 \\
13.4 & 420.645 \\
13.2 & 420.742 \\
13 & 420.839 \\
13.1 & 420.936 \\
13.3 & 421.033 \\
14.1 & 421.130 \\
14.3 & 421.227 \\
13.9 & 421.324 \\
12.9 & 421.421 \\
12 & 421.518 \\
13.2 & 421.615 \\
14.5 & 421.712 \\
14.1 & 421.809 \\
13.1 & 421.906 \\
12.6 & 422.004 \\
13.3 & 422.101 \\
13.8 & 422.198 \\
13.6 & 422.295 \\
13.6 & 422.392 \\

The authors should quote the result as 0.21 nm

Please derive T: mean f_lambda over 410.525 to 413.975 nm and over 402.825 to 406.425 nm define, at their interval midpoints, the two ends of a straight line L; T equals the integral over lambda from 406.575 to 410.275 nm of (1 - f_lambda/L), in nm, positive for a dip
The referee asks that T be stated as 0.079 nm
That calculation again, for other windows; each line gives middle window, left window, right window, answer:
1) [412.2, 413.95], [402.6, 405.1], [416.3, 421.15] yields -0.11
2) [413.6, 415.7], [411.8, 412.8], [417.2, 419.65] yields -0.09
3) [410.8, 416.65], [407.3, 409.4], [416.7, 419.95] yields -0.20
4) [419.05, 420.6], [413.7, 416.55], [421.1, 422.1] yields 0.03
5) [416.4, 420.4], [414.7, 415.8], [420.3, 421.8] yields 0.27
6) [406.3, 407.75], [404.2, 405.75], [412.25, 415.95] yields -0.07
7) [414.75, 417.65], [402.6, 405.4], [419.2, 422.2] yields 0.04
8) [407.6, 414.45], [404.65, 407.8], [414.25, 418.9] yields 0.41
